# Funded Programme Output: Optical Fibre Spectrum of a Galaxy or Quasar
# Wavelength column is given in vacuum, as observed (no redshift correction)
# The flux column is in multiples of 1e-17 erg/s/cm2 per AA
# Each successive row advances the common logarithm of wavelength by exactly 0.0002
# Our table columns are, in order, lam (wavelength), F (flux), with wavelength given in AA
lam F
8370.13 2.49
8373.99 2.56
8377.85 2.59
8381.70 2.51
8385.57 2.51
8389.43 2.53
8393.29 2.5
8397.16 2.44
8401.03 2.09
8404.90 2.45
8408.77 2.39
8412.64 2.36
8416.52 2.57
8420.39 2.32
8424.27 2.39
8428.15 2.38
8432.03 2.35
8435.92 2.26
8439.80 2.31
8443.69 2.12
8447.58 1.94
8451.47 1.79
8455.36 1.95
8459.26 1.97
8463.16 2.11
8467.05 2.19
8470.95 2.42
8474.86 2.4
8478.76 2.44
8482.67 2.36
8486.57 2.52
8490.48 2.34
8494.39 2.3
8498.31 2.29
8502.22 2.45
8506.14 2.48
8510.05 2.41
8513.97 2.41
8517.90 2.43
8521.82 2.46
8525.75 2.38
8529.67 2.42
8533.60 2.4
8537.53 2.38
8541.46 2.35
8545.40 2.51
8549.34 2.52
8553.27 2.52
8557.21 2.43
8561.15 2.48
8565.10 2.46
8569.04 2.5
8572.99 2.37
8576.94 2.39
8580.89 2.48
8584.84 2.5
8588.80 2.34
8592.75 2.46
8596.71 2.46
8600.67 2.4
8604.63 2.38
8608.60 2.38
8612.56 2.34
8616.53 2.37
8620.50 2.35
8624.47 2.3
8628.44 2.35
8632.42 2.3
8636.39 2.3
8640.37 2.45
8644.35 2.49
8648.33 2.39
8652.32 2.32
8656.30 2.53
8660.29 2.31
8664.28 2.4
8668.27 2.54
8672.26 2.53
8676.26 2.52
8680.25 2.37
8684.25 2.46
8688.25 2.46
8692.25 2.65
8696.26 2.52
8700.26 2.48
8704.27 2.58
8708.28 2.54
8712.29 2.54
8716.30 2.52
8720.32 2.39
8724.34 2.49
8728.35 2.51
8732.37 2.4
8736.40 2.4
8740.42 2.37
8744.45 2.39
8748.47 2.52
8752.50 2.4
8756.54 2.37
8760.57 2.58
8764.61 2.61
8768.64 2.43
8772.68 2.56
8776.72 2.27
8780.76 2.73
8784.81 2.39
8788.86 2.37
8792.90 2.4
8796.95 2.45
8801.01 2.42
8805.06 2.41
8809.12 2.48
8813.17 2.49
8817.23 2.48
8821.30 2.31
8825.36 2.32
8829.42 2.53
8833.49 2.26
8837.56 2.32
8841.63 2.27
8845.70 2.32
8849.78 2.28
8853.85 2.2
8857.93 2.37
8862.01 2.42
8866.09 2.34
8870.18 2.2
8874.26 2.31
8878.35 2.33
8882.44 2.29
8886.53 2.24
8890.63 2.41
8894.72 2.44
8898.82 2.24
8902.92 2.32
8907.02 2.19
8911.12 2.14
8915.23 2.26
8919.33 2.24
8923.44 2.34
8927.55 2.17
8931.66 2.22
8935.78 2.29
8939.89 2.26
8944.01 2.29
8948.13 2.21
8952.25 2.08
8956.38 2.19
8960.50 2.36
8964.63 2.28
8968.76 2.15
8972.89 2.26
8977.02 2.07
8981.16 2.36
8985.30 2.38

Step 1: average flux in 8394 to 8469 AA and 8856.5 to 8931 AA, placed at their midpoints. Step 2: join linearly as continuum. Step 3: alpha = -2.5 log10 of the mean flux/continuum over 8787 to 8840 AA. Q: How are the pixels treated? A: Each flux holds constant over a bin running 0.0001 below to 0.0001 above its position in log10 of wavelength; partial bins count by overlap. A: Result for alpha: -0.06 mag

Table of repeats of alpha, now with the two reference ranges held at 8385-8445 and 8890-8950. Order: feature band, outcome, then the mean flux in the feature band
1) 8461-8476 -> 0.04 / 2.27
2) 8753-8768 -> -0.09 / 2.5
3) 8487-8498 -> 0.01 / 2.34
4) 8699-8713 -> -0.10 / 2.54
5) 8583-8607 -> -0.04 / 2.42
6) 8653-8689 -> -0.06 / 2.45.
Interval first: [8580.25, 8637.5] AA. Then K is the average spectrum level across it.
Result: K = 2.38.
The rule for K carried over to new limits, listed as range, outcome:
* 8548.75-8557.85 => 2.5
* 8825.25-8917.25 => 2.3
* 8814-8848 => 2.36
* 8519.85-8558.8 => 2.44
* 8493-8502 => 2.32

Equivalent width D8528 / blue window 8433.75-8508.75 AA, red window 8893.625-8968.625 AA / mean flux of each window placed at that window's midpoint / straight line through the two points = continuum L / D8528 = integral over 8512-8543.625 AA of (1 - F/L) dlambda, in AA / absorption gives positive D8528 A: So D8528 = -2.2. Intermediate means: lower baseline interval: 2.25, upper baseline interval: 2.25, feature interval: 2.4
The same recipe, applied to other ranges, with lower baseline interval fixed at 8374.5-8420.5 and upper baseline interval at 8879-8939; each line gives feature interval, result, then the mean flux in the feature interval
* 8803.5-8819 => -1.1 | 2.47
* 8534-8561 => -0.6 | 2.45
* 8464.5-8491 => 0.5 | 2.38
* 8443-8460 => 3.4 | 1.94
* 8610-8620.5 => 0.1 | 2.36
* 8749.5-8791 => -2.7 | 2.47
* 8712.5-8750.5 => -1.9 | 2.45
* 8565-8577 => -0.2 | 2.43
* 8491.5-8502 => 0.4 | 2.32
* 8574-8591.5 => -0.3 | 2.43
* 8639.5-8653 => -0.3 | 2.42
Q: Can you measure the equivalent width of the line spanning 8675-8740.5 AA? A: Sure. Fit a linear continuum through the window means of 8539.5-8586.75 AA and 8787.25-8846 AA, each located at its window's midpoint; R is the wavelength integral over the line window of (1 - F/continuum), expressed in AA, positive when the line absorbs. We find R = -1.8 AA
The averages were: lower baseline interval 2.46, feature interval 2.49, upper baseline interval 2.39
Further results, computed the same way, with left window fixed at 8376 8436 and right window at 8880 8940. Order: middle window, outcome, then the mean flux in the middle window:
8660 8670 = -0.4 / 2.43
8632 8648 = -0.3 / 2.39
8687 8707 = -1.8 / 2.54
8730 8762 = -1.5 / 2.43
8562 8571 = -0.4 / 2.48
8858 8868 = -0.4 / 2.38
